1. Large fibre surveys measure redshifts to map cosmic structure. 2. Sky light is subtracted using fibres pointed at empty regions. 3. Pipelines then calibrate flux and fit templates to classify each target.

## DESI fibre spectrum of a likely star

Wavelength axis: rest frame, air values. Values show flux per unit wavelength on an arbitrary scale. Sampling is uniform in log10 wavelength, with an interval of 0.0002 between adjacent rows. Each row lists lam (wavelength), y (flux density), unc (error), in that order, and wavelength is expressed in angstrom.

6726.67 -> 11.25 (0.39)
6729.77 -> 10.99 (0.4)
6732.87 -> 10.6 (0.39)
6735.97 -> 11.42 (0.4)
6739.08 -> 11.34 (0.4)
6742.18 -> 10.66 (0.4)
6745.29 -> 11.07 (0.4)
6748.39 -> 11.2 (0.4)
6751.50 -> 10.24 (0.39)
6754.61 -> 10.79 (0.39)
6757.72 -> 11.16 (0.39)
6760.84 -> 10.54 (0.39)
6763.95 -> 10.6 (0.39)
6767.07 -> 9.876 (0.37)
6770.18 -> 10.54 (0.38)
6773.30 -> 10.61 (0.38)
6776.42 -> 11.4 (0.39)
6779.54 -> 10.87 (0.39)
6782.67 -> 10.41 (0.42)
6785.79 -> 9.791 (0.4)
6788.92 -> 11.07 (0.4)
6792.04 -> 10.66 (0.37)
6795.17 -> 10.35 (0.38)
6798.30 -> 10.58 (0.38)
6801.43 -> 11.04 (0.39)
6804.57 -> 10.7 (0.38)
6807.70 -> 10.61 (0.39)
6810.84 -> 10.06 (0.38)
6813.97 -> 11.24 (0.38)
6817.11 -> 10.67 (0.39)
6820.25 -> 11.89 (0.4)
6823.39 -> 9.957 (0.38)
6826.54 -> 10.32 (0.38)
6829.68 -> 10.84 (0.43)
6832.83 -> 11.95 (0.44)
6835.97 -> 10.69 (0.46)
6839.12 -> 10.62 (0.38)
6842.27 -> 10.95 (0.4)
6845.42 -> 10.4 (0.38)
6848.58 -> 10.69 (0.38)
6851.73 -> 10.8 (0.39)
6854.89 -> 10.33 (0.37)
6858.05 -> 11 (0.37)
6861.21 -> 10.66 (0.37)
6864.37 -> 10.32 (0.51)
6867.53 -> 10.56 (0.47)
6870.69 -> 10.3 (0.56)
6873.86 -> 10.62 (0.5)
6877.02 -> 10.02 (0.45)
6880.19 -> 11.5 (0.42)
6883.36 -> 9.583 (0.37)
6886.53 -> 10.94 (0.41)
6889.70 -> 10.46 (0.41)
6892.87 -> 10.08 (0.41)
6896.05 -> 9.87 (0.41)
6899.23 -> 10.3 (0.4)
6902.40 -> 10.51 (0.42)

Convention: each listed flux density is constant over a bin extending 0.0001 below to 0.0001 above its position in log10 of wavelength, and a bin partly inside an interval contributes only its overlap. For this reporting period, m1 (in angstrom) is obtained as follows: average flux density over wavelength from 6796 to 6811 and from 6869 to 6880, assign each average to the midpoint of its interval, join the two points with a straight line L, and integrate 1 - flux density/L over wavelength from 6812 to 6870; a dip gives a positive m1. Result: -1.2 angstrom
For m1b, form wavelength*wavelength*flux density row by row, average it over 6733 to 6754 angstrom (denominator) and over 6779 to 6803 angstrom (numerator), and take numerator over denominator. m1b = 0.98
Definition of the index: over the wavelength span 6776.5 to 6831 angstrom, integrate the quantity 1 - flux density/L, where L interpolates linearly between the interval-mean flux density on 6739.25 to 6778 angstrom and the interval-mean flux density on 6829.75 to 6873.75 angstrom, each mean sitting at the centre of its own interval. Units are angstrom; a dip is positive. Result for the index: 0.3 angstrom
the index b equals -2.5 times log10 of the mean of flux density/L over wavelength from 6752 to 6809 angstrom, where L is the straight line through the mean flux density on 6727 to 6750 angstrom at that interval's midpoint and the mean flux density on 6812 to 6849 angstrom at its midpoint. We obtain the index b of 0.03 mag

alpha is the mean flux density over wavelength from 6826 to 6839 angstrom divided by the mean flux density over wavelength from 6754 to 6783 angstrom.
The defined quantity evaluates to 1.03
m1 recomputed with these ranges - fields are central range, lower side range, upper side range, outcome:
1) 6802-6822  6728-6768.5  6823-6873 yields -0.3 angstrom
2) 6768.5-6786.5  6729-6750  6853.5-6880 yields 0.4 angstrom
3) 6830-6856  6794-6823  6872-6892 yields -0.4 angstrom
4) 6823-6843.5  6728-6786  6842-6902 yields -0.4 angstrom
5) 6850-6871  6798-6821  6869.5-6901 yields -0.1 angstrom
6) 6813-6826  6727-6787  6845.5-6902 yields -0.3 angstrom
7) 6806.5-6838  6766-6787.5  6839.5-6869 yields -0.7 angstrom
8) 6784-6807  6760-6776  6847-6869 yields -0.1 angstrom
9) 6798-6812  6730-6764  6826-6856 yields 0.3 angstrom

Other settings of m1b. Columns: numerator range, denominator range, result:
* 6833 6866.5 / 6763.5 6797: 1.03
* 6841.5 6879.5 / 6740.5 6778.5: 1.01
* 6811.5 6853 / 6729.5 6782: 1.03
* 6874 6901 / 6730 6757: 0.99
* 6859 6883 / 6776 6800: 1.02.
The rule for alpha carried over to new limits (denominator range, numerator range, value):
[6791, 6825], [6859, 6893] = 0.98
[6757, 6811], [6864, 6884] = 0.99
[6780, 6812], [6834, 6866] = 1.01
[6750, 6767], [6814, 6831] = 1.02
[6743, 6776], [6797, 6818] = 1.00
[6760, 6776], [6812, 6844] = 1.04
